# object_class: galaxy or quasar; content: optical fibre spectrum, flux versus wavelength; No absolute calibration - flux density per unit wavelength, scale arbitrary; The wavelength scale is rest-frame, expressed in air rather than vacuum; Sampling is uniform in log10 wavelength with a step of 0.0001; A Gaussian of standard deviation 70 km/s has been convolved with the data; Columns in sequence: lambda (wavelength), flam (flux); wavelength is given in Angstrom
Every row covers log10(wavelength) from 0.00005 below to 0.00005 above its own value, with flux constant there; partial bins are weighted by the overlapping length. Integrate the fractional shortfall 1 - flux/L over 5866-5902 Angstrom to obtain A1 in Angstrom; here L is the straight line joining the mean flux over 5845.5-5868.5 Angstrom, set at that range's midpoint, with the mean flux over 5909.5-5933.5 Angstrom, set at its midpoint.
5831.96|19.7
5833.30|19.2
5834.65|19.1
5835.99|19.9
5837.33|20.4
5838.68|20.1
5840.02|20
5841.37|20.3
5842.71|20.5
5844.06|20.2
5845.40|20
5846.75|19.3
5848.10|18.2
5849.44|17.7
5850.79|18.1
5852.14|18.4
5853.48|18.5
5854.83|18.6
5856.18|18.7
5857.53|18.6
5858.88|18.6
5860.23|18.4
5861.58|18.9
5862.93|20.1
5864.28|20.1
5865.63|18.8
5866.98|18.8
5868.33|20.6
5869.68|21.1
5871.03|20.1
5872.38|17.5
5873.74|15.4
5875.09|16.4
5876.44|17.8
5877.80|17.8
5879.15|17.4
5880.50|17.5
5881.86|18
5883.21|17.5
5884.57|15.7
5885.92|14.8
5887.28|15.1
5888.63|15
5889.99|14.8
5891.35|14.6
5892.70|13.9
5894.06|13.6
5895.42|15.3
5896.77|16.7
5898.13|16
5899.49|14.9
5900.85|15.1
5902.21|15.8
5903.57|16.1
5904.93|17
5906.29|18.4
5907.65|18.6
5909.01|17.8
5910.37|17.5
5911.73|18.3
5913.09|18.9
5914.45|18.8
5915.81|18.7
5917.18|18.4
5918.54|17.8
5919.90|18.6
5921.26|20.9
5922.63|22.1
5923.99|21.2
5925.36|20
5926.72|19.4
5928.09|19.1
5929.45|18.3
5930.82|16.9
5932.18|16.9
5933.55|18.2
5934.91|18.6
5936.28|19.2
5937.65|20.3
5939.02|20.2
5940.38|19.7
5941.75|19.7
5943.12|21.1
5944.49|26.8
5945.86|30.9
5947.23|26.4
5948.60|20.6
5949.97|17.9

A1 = 4.3 Angstrom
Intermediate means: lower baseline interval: 18.8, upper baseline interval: 18.9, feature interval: 16.6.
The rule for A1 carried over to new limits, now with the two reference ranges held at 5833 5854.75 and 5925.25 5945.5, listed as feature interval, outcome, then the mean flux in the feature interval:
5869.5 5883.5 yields 1.3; 17.8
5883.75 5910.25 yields 5.2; 15.8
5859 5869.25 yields 0.0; 19.4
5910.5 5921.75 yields 0.6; 18.7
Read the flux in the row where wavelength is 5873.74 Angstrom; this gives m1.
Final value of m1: 15.4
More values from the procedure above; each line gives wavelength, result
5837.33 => 20.4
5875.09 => 16.4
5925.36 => 20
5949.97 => 17.9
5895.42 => 15.3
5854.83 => 18.6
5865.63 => 18.8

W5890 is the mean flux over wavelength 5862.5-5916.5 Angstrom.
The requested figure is 17.1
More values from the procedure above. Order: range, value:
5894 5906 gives 15.8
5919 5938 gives 19.2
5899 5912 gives 16.9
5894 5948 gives 19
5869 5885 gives 17.7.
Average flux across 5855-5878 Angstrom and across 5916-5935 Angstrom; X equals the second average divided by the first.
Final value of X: 1.02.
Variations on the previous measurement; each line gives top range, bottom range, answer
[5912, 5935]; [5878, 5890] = 1.16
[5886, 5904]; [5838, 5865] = 0.79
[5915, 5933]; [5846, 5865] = 1.02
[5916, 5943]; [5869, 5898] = 1.17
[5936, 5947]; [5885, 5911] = 1.42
